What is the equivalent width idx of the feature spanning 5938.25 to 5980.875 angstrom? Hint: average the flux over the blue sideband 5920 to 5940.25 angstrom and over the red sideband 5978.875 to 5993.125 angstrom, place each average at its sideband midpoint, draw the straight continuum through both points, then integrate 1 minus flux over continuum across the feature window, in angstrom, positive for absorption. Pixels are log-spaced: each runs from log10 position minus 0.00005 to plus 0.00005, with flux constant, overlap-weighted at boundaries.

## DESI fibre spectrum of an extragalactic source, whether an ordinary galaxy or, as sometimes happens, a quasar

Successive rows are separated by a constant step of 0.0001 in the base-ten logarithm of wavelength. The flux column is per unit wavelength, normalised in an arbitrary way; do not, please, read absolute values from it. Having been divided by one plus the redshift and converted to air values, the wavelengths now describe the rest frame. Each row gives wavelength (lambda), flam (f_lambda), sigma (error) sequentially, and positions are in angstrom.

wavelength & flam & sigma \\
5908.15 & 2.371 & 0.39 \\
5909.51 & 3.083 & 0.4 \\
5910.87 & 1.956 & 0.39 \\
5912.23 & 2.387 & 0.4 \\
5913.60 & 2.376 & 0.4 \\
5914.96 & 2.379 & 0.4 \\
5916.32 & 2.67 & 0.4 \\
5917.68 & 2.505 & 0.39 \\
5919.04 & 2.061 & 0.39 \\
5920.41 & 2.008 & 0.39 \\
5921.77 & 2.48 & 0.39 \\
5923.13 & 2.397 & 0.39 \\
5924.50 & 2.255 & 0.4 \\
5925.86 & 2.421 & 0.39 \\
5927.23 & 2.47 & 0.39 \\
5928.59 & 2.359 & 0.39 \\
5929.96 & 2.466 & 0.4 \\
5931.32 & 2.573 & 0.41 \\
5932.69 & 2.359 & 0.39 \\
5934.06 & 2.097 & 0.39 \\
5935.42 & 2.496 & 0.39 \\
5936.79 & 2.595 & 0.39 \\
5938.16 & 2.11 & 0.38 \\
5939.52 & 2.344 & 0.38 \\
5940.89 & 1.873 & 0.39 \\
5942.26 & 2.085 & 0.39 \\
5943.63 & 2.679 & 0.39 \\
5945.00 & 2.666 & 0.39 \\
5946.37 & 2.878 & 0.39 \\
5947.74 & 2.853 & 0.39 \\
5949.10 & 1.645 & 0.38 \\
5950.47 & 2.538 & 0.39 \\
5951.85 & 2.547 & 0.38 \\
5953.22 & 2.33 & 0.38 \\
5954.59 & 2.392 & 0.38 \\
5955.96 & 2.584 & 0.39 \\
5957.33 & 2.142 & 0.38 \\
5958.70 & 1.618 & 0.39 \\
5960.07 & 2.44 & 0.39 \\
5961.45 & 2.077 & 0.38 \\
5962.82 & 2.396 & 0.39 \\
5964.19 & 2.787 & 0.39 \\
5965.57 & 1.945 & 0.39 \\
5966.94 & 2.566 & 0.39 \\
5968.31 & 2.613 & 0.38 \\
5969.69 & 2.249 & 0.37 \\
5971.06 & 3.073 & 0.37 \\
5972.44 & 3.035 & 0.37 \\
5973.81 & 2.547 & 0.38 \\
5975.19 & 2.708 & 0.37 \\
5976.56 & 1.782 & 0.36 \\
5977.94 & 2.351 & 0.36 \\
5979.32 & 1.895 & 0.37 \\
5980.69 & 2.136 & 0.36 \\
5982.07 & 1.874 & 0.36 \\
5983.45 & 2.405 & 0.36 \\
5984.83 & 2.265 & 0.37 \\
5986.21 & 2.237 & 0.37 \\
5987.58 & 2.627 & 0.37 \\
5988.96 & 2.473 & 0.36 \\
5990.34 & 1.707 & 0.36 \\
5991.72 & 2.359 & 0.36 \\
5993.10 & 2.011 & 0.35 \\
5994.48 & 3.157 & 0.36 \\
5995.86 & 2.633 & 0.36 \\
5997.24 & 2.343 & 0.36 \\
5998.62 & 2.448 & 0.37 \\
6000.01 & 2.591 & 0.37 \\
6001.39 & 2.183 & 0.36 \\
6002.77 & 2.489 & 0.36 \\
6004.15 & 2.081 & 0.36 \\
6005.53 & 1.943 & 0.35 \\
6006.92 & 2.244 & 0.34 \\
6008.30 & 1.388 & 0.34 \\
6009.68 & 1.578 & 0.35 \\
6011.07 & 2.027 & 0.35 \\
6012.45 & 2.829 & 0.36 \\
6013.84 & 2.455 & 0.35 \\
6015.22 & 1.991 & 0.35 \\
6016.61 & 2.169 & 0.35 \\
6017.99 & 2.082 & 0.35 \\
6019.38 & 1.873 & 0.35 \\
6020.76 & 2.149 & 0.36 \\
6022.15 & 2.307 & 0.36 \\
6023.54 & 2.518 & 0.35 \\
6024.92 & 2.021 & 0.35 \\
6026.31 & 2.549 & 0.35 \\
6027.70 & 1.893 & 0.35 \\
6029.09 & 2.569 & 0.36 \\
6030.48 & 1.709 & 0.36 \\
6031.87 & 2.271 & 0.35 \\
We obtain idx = -2.0 angstrom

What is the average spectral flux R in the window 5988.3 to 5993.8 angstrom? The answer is 2.14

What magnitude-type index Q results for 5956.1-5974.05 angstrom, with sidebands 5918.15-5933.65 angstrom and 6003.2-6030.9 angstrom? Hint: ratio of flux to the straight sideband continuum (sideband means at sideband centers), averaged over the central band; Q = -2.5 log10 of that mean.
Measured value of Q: -0.08 mag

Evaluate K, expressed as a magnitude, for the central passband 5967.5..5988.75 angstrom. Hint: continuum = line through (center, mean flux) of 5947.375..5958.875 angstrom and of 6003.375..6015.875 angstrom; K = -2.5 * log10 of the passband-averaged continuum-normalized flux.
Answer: -0.09 mag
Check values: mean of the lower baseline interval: 2.31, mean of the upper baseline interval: 2.06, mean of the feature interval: 2.39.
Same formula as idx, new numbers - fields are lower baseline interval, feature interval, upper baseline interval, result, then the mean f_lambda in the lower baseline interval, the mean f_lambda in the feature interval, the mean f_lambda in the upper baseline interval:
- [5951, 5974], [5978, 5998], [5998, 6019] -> -0.2 angstrom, 2.43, 2.3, 2.16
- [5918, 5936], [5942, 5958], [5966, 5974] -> 0.4 angstrom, 2.34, 2.45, 2.67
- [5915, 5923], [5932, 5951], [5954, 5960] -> -0.9 angstrom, 2.35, 2.37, 2.21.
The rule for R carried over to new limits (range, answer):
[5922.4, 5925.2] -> 2.33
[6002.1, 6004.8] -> 2.29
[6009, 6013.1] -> 2.14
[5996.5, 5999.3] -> 2.4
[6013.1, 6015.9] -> 2.23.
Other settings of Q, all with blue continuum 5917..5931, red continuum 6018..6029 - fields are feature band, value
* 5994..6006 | -0.09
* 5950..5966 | -0.01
